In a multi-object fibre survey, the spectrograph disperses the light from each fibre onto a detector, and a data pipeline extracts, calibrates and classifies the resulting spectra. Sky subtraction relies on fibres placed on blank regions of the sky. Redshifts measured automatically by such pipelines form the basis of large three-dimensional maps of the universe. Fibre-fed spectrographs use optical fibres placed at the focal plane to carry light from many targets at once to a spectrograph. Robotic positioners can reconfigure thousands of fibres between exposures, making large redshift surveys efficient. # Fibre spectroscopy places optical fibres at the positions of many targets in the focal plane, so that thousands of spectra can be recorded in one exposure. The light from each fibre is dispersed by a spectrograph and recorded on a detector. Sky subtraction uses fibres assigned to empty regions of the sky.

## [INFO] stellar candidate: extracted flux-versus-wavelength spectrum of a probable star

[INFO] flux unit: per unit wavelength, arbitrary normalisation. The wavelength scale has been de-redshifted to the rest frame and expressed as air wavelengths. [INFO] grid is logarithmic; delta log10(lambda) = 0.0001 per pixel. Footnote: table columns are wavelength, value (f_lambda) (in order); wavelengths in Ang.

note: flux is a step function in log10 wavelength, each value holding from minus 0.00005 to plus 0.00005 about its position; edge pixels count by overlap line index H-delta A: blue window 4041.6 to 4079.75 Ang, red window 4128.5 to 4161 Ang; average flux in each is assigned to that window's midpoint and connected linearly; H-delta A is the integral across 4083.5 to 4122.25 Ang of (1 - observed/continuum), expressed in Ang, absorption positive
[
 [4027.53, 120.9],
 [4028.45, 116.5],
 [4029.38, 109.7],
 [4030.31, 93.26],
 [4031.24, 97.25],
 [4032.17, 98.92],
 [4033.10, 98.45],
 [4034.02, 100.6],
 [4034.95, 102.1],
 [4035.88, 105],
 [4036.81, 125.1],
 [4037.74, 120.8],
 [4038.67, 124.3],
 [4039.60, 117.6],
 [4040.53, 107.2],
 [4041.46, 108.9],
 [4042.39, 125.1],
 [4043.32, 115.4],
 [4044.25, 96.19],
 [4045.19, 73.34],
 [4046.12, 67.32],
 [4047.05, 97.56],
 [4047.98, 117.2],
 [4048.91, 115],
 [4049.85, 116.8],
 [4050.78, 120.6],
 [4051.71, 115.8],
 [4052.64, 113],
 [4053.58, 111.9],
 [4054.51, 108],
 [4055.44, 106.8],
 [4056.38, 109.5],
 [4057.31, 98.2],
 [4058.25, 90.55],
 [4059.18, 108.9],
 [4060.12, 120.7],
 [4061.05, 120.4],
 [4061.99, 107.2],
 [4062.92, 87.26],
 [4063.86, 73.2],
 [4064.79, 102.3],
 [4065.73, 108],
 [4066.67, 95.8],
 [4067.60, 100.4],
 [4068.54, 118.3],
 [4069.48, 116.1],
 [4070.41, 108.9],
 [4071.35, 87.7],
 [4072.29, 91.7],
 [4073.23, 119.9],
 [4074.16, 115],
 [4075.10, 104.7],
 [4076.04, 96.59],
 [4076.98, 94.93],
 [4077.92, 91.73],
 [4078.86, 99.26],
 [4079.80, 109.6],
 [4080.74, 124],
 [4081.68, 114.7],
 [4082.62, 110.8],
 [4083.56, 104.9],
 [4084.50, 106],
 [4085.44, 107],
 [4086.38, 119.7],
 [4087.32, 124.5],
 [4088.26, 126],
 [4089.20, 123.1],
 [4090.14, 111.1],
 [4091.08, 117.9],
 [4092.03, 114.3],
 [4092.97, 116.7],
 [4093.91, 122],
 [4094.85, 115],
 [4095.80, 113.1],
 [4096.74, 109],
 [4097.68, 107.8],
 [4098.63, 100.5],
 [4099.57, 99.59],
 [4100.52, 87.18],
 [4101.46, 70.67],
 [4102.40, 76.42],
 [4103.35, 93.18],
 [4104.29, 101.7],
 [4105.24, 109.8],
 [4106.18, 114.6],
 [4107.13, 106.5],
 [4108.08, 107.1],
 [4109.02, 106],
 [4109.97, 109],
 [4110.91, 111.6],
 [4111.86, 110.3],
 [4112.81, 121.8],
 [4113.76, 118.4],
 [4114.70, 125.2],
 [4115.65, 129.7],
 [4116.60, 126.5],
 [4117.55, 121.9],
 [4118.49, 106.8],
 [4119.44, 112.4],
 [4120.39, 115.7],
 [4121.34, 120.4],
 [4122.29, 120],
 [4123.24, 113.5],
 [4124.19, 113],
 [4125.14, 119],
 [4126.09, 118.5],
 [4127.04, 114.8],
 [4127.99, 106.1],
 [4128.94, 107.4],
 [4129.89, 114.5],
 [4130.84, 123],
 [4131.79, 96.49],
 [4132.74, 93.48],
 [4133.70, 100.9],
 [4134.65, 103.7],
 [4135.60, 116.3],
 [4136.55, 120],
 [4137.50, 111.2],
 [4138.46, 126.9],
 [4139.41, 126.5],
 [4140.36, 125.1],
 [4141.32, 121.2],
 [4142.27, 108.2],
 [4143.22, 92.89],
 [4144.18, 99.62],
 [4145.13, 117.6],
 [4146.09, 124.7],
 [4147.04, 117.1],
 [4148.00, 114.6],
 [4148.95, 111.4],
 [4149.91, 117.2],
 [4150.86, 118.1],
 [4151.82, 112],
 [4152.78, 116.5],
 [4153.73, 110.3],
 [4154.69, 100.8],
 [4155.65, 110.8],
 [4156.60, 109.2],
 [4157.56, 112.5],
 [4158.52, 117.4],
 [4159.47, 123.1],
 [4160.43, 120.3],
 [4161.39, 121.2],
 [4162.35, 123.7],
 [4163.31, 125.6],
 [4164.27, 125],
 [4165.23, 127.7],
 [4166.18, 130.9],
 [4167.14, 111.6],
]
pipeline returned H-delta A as -0.8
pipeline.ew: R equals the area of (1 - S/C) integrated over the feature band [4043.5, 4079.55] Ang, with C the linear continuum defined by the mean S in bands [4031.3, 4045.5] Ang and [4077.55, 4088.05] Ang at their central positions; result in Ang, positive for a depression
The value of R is 2.0 Ang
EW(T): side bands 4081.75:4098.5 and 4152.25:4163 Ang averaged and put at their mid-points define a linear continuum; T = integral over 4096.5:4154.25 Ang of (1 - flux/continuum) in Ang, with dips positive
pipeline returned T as 1.9 Ang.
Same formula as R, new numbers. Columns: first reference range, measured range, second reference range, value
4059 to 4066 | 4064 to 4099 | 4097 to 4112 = -2.45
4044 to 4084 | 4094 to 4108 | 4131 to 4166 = 1.00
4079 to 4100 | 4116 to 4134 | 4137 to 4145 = 0.13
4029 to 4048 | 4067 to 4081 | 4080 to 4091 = 0.99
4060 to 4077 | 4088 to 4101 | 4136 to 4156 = -0.51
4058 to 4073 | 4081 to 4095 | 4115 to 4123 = -0.78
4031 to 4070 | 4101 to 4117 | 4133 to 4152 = 0.46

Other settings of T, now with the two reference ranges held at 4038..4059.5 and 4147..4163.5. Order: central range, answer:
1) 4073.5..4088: 0.1 Ang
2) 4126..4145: 0.4 Ang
